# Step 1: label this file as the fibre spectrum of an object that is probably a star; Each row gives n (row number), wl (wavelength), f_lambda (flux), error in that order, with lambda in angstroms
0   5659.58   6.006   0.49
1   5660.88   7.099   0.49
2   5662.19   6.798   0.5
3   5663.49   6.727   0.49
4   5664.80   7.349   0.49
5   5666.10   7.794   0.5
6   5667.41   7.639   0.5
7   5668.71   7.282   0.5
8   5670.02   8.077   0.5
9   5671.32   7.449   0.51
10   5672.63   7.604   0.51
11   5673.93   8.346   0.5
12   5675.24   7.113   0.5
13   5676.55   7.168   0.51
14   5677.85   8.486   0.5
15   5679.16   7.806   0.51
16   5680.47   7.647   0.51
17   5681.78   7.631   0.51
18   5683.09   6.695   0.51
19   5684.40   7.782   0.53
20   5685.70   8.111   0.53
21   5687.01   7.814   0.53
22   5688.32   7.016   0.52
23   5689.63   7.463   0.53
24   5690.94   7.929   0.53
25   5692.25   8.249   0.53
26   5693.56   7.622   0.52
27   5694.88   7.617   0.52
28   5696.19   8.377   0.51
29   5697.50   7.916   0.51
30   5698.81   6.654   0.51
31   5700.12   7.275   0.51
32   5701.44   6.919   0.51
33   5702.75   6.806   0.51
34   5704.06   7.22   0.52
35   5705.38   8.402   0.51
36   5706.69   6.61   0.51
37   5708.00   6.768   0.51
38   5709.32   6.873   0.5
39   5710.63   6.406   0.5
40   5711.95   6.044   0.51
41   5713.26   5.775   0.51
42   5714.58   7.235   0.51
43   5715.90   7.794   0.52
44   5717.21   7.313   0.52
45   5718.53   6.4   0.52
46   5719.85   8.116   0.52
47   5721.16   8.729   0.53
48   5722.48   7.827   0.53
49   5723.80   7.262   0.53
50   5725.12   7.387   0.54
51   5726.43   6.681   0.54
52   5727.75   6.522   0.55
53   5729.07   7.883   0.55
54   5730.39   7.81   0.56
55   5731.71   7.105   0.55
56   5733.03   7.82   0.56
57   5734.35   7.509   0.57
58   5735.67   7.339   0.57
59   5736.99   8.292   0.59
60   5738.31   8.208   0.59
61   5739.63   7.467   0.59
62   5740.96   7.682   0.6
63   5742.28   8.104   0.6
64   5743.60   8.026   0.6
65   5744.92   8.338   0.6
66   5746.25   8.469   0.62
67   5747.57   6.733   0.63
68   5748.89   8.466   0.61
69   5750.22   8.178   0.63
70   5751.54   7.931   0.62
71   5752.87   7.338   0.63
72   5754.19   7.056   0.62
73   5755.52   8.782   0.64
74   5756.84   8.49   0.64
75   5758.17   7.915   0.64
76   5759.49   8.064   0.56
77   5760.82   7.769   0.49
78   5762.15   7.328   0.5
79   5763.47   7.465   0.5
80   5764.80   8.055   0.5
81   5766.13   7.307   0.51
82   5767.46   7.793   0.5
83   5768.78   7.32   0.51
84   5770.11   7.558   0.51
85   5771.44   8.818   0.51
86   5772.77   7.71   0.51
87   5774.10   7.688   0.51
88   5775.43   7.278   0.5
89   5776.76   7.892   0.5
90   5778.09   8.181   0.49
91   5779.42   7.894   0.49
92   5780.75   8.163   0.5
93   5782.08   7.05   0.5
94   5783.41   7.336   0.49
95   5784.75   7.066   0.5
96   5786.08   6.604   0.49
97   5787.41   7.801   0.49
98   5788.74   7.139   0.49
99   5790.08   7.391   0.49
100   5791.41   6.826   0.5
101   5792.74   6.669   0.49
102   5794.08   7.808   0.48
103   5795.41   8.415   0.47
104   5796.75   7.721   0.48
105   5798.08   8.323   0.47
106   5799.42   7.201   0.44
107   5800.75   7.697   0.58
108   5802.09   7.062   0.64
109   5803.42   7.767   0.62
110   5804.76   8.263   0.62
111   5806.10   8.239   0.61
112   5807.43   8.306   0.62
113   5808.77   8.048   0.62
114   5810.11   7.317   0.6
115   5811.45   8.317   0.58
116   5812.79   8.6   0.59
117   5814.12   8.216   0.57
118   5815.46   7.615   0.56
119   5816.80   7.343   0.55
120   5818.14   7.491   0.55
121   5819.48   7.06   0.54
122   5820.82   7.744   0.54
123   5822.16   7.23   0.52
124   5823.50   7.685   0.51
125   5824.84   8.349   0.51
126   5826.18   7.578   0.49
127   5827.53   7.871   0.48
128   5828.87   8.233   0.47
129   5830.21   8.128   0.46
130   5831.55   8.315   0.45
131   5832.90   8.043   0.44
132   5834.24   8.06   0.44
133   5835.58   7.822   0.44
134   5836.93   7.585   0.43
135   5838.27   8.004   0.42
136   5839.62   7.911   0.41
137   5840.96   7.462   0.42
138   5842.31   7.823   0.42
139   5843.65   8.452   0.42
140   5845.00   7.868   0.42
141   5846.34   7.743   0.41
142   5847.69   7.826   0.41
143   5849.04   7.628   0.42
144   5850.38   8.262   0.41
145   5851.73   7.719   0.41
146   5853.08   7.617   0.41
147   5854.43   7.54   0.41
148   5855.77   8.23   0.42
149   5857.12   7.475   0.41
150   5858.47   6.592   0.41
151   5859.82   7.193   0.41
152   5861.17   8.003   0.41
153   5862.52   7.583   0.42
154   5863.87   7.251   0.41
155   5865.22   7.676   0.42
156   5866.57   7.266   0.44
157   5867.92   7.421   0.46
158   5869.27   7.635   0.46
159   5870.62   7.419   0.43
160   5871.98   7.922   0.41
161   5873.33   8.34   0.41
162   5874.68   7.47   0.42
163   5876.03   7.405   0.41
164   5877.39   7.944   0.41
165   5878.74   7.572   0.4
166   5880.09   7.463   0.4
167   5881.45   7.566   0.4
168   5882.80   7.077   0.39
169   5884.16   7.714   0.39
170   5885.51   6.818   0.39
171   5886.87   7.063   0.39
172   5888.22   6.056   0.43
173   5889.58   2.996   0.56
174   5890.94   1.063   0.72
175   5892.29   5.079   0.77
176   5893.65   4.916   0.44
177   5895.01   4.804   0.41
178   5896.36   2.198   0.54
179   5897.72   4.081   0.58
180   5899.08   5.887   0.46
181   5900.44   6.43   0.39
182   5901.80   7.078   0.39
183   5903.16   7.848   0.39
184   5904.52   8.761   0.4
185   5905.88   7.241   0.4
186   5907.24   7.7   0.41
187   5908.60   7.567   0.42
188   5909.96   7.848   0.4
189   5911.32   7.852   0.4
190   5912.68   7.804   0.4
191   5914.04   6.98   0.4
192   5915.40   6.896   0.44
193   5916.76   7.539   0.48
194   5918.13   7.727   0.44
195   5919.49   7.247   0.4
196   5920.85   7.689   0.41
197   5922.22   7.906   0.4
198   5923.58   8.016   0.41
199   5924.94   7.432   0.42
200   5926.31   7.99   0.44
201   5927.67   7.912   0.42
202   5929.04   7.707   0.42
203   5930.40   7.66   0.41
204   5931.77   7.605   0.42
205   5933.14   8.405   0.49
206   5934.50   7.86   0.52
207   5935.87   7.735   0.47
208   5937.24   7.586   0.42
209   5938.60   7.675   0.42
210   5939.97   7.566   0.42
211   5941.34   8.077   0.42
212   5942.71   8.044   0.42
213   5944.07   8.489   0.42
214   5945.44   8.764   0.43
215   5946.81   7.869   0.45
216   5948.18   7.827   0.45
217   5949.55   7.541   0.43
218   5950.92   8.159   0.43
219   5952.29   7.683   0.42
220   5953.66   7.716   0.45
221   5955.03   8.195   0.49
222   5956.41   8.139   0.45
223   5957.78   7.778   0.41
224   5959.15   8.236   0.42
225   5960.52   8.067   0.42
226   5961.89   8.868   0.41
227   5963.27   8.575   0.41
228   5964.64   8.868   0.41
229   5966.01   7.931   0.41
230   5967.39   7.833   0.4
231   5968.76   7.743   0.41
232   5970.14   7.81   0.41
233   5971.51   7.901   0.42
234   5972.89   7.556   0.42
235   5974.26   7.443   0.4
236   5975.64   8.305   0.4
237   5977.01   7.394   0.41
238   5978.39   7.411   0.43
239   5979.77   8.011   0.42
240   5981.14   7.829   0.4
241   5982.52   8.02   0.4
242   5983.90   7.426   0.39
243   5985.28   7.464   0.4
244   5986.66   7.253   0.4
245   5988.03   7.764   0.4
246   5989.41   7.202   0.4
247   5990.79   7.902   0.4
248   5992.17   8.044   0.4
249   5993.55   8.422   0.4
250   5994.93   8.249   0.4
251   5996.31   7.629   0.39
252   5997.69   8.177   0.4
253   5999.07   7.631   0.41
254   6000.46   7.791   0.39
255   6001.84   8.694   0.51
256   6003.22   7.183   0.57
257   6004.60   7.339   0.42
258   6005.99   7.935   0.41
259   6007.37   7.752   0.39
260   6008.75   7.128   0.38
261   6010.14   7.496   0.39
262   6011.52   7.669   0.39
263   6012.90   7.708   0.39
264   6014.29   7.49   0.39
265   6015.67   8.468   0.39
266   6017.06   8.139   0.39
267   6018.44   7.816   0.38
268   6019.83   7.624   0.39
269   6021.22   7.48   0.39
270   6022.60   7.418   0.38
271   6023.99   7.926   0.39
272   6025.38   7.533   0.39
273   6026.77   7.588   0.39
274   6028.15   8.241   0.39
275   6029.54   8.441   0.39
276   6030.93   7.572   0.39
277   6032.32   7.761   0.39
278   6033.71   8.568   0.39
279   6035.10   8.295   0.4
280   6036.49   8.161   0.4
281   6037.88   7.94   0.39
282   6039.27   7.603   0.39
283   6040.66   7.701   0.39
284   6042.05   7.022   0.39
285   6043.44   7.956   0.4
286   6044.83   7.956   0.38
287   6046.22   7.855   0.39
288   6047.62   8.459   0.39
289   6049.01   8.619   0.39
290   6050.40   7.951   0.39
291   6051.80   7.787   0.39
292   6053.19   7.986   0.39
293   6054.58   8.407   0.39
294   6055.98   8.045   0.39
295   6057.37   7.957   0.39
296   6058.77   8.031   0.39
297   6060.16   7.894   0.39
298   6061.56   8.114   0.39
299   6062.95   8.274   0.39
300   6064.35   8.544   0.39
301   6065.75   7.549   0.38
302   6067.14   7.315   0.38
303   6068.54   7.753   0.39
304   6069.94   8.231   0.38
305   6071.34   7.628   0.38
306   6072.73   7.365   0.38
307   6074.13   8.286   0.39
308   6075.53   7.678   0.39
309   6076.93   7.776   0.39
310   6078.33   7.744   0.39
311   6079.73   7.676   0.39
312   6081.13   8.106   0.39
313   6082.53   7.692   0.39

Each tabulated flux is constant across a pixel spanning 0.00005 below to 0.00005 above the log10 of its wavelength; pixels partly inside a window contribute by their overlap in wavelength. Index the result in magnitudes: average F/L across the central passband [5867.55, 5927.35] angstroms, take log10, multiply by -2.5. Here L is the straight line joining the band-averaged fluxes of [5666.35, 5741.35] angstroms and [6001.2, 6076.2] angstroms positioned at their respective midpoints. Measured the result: 0.13 mag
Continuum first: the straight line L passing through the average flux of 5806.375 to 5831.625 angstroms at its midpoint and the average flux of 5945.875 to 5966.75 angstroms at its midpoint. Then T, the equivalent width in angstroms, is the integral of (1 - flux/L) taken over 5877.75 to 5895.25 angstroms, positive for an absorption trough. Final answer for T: 4.5 angstroms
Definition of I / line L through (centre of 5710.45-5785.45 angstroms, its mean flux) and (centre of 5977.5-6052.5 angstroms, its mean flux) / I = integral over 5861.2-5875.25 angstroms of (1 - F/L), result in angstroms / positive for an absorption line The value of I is 0.2 angstroms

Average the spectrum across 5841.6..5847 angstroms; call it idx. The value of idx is 7.97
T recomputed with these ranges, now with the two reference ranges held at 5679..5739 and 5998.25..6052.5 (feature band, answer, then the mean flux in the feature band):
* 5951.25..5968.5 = -0.89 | 8.15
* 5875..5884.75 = 0.14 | 7.53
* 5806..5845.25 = -1.67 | 7.89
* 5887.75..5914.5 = 5.81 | 6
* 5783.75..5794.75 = 0.50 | 7.17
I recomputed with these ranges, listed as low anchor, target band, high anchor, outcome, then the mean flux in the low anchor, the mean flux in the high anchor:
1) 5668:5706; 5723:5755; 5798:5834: 0.2 angstroms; 7.6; 7.85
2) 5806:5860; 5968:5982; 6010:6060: 0.3 angstroms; 7.82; 7.91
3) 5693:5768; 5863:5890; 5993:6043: 1.5 angstroms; 7.53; 7.82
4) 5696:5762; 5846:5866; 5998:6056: 0.1 angstroms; 7.52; 7.86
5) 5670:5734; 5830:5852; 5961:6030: -0.9 angstroms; 7.41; 7.83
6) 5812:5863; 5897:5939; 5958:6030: 1.9 angstroms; 7.79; 7.84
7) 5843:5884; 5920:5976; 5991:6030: -1.5 angstroms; 7.64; 7.82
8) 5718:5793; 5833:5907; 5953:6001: 7.0 angstroms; 7.66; 7.9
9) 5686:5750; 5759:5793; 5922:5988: 0.1 angstroms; 7.47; 7.9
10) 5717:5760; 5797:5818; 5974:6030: -0.3 angstroms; 7.74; 7.77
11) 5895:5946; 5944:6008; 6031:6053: -2.1 angstroms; 7.39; 7.96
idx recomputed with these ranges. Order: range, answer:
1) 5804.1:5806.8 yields 8.26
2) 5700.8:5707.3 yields 7.2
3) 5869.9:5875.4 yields 7.78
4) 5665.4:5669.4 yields 7.57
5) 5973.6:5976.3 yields 7.86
